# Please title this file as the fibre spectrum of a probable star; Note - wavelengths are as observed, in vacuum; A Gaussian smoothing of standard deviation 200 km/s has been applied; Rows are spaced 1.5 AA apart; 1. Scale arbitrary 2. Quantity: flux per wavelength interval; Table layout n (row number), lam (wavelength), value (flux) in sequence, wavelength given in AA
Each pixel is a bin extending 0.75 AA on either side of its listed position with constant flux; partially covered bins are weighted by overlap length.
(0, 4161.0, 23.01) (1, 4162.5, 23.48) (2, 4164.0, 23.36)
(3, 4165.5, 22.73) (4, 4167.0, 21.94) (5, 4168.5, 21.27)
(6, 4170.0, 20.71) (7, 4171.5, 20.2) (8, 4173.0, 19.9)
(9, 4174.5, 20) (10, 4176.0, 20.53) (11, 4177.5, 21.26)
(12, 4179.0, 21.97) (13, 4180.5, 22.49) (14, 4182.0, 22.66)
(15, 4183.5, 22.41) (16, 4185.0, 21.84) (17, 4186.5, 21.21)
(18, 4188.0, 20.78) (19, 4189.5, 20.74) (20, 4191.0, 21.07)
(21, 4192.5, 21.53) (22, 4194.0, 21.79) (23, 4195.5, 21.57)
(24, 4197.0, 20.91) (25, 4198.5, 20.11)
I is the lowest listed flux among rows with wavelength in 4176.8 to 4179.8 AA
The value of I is 21.26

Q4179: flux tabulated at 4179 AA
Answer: 21.97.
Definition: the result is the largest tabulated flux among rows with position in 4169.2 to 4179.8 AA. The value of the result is 21.97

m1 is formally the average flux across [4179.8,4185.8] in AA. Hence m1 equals 22.3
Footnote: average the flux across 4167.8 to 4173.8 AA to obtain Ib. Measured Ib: 20.5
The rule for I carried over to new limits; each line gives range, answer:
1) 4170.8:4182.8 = 19.9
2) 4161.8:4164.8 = 23.36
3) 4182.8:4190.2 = 20.74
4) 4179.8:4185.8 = 21.84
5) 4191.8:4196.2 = 21.53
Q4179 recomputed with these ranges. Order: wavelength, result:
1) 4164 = 23.36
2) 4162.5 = 23.48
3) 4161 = 23.01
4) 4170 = 20.71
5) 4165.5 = 22.73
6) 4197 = 20.91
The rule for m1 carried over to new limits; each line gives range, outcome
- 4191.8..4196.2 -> 21.6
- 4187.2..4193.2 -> 21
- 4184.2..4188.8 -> 21.3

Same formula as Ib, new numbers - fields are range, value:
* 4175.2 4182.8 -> 21.8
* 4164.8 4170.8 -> 21.6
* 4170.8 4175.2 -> 20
